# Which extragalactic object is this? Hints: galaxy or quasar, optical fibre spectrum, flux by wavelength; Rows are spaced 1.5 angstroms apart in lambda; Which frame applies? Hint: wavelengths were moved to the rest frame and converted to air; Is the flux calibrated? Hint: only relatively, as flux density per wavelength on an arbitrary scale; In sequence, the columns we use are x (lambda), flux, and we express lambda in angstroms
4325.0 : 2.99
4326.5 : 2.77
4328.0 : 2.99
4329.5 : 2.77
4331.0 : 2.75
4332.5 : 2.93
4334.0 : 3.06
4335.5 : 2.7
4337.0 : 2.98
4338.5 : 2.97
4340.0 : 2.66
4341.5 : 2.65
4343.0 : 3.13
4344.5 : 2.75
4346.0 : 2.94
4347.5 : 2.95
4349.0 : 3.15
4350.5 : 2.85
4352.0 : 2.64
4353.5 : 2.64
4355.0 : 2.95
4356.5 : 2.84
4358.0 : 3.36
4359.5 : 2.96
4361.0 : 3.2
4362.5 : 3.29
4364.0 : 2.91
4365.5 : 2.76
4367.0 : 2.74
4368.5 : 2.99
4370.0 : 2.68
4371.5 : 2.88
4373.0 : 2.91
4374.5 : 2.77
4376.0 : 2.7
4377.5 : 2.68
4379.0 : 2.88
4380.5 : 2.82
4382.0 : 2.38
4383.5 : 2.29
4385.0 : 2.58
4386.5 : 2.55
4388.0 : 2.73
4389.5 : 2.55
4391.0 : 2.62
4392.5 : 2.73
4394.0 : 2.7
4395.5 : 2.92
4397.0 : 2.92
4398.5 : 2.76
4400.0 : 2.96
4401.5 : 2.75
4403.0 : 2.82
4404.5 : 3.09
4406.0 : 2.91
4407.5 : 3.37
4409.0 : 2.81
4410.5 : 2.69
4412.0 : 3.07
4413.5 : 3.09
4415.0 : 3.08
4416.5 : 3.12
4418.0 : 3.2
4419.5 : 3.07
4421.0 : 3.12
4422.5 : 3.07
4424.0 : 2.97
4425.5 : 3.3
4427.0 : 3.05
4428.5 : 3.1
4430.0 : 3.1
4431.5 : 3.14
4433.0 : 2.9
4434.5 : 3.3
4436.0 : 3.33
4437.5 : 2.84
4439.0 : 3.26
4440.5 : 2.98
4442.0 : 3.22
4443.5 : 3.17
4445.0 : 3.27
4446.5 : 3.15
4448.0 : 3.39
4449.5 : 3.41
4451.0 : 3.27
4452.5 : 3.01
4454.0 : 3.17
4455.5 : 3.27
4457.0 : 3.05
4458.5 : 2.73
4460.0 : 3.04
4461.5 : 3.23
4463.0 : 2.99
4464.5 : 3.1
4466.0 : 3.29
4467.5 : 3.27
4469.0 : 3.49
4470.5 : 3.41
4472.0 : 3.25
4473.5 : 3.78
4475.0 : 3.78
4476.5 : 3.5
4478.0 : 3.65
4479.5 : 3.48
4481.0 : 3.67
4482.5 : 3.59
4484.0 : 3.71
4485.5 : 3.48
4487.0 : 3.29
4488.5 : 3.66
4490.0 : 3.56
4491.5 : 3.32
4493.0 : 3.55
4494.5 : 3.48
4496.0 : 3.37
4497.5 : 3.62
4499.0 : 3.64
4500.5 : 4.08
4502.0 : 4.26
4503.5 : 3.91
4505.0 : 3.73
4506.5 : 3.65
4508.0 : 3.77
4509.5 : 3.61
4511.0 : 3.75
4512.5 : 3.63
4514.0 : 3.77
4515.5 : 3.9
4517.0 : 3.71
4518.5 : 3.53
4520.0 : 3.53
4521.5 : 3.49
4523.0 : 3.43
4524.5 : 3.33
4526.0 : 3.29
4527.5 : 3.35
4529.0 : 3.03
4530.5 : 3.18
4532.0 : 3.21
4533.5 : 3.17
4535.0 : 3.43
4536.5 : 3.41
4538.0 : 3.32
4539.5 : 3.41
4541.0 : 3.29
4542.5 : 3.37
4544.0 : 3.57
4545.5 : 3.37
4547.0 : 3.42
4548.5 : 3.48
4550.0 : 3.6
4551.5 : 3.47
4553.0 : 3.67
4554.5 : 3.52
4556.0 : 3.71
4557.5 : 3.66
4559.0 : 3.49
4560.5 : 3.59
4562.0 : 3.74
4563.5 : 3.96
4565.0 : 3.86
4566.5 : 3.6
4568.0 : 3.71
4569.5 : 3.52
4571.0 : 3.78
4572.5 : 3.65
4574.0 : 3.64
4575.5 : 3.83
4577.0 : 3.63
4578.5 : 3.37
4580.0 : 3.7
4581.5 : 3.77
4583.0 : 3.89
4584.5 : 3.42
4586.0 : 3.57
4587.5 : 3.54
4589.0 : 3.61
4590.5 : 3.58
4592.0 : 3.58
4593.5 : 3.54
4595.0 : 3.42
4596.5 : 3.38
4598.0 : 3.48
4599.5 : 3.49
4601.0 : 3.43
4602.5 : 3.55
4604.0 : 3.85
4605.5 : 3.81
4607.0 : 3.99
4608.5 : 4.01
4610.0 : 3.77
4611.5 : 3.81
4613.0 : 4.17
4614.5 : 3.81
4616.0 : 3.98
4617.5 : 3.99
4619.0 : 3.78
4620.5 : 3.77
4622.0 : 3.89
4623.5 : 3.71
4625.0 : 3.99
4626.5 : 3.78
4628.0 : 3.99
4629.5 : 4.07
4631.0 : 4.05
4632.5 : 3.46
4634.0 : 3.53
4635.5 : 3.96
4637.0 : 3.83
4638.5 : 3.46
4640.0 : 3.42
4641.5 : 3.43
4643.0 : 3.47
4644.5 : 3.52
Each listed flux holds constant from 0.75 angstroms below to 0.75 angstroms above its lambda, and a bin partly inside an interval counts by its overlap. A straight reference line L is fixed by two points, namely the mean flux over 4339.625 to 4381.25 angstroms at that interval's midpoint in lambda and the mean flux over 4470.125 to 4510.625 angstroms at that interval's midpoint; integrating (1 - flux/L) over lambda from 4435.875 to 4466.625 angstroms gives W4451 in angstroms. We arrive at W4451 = 2.3 angstroms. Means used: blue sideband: 2.88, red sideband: 3.63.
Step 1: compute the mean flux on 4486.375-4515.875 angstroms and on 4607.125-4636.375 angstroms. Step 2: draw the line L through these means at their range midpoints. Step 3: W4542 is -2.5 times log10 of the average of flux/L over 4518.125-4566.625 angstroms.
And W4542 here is 0.083 mag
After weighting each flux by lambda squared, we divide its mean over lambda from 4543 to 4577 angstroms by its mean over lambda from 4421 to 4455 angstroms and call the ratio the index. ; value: 1.21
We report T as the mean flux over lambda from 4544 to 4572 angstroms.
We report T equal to 3.62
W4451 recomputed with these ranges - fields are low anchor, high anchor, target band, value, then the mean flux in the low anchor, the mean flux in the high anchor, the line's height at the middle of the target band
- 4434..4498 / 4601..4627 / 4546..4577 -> 0.2 angstroms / 3.33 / 3.85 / 3.67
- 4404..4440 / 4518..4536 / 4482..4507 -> -3.0 angstroms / 3.08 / 3.33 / 3.25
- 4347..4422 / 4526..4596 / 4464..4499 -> -2.9 angstroms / 2.87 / 3.53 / 3.23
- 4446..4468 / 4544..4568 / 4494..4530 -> -2.2 angstroms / 3.16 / 3.61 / 3.41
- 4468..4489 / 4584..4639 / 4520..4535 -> 1.3 angstroms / 3.55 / 3.73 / 3.62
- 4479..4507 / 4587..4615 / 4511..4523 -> 0.0 angstroms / 3.64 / 3.67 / 3.64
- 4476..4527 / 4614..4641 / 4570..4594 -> 0.7 angstroms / 3.62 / 3.8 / 3.73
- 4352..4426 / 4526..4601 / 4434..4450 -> -0.7 angstroms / 2.88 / 3.53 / 3.07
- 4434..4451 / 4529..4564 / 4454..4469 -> 0.6 angstroms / 3.21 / 3.47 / 3.26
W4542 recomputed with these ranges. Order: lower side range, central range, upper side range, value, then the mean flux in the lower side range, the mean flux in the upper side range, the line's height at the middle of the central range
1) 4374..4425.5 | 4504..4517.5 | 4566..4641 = -0.13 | 2.85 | 3.71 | 3.32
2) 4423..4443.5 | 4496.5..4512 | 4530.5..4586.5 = -0.13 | 3.12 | 3.56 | 3.37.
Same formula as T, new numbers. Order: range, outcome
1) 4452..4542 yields 3.46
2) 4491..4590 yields 3.57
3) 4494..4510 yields 3.74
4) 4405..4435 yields 3.07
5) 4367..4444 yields 2.92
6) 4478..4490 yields 3.56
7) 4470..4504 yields 3.61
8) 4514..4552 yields 3.42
